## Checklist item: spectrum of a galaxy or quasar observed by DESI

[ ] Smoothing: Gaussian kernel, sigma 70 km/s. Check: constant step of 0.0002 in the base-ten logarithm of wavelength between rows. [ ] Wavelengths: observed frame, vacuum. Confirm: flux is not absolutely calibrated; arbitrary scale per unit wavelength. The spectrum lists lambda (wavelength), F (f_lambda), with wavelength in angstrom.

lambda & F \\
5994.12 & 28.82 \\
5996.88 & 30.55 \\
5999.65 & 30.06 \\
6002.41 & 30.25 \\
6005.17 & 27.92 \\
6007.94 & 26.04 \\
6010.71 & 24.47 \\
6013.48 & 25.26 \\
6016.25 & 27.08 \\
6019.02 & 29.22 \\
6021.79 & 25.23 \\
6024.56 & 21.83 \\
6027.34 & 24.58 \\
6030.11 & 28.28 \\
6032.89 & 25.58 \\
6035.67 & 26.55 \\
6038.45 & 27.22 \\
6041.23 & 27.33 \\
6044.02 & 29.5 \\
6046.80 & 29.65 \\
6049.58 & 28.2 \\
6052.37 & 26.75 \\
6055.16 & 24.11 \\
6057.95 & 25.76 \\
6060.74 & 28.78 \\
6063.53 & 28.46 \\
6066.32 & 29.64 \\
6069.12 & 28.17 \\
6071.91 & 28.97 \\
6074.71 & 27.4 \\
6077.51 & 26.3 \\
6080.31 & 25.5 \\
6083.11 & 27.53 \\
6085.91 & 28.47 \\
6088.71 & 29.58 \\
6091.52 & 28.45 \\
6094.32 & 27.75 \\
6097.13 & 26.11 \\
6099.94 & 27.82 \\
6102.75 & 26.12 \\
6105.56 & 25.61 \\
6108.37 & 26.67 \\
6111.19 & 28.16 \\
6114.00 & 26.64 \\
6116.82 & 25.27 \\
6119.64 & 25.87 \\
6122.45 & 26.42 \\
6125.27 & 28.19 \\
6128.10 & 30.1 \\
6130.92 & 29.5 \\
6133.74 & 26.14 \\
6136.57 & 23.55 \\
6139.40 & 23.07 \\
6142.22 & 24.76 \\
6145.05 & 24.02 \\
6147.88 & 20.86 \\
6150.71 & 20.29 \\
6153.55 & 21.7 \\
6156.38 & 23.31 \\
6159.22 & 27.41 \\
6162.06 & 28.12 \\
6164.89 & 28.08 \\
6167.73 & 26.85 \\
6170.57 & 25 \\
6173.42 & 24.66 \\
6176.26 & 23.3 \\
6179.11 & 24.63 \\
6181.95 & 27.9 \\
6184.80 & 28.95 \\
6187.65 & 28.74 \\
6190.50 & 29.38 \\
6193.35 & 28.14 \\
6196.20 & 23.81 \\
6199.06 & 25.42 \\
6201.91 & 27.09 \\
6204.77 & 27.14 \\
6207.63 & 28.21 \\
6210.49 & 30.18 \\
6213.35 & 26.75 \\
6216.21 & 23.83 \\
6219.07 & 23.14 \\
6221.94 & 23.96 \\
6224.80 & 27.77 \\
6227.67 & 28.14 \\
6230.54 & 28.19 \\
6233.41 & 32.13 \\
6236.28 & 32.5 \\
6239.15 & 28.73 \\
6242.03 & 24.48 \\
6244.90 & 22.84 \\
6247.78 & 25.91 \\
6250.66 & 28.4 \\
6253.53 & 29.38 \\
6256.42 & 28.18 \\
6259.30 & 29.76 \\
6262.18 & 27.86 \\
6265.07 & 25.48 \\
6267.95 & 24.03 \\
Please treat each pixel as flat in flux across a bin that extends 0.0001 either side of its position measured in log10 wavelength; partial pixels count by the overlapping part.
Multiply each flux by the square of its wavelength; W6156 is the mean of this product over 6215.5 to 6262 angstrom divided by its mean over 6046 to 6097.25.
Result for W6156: 1.0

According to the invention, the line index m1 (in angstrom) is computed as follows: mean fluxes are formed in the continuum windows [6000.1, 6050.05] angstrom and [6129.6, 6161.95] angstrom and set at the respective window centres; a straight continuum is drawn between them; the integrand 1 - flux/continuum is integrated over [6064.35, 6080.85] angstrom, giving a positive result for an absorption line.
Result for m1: -1.24 angstrom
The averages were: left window 26.9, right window 24.2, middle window 27.8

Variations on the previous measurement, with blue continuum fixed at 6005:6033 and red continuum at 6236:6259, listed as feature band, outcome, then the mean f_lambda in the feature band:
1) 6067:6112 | -1.85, 27.4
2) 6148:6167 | 1.55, 24.6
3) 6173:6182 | 0.73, 24.8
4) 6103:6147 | 0.65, 26.2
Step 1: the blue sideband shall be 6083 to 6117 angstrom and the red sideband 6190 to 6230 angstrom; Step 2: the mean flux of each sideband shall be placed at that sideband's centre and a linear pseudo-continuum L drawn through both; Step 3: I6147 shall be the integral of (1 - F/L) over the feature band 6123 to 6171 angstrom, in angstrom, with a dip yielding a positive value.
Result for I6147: 2.9 angstrom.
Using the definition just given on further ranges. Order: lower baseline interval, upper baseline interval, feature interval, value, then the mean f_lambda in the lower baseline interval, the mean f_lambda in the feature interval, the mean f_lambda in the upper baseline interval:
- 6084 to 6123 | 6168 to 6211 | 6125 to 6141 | 0.21 angstrom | 27.1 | 26.6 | 26.8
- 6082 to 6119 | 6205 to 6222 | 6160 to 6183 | 0.46 angstrom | 27.2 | 26.1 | 26.3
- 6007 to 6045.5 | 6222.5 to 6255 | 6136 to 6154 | 3.04 angstrom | 26.3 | 22.6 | 27.9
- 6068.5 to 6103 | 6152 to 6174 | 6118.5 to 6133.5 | -0.76 angstrom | 27.6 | 27.9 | 25.6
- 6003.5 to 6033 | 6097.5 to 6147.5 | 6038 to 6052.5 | -1.23 angstrom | 26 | 28.3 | 26.2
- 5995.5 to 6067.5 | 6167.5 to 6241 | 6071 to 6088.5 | -0.18 angstrom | 27.2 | 27.5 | 27.1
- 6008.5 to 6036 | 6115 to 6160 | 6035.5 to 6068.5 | -2.75 angstrom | 25.8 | 27.7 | 25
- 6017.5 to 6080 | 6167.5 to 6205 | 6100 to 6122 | 0.33 angstrom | 27.1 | 26.4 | 26.5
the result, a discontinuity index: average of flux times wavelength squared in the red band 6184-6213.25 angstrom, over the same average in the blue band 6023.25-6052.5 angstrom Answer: 1.1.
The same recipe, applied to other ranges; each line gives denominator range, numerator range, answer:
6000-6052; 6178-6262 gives 1.08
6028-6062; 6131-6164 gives 0.92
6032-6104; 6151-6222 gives 0.99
